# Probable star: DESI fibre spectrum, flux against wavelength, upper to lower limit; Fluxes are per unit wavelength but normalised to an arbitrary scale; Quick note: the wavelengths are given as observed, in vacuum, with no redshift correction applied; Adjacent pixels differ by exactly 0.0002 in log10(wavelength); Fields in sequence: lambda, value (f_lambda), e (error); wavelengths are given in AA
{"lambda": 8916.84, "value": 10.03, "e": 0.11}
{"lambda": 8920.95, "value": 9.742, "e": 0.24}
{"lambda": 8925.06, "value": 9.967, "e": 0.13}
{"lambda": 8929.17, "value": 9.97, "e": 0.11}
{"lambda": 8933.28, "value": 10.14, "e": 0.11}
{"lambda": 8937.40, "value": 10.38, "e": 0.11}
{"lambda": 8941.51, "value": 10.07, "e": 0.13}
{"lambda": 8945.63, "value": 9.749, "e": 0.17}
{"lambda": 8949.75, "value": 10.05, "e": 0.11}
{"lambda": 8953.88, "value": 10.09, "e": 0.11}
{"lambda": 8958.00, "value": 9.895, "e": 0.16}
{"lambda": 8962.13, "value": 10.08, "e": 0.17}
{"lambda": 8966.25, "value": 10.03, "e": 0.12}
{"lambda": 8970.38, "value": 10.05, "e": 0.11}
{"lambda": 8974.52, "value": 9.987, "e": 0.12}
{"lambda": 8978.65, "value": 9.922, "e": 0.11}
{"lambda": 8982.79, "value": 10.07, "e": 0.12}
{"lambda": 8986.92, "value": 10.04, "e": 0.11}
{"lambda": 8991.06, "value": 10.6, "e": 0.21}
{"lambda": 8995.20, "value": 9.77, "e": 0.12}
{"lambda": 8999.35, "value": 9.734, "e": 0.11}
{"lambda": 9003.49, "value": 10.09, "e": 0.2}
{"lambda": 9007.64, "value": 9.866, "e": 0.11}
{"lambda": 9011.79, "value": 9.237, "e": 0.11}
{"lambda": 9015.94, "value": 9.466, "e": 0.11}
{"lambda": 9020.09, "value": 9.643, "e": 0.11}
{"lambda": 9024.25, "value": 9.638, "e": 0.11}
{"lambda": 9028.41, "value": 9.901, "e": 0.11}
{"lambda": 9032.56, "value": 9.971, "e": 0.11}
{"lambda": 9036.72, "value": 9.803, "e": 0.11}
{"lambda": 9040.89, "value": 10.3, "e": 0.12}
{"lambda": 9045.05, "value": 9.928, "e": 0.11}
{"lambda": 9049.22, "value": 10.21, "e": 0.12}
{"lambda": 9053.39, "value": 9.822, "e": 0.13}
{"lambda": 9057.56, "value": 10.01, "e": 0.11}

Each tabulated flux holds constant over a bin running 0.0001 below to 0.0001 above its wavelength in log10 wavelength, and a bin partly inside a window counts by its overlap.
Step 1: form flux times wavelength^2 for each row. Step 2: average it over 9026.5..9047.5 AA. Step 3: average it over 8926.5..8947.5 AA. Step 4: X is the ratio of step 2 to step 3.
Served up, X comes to 1.01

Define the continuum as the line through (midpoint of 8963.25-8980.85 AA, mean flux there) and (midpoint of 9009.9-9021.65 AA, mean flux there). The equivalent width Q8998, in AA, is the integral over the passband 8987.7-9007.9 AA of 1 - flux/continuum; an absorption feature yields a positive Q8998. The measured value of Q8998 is -0.73 AA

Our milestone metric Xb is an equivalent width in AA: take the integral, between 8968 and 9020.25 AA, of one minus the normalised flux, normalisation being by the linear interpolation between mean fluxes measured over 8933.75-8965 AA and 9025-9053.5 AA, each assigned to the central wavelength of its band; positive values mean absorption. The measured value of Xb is 0.66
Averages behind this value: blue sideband 10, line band 9.89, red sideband 9.99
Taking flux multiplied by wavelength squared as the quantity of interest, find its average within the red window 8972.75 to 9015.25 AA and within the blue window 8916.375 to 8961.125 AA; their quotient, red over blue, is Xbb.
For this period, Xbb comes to 1.00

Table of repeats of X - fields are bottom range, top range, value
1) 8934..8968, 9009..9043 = 0.99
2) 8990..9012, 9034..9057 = 1.02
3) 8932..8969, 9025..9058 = 1.01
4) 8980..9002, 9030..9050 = 1.01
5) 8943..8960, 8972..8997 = 1.02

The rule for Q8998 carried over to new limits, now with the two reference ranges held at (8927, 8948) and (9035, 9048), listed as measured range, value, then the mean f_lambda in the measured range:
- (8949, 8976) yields 0.08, 10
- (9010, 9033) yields 0.93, 9.63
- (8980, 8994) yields -0.20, 10.2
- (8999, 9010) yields 0.15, 9.91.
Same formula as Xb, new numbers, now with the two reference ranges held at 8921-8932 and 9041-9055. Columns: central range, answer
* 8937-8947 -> -0.1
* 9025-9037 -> 0.2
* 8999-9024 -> 0.9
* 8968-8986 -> -0.1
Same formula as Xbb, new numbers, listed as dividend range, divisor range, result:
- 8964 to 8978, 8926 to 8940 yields 1.00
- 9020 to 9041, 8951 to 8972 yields 1.00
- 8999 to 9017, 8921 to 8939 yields 0.98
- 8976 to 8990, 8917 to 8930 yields 1.03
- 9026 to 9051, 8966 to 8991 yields 1.01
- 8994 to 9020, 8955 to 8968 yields 0.98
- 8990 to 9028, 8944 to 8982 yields 0.99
